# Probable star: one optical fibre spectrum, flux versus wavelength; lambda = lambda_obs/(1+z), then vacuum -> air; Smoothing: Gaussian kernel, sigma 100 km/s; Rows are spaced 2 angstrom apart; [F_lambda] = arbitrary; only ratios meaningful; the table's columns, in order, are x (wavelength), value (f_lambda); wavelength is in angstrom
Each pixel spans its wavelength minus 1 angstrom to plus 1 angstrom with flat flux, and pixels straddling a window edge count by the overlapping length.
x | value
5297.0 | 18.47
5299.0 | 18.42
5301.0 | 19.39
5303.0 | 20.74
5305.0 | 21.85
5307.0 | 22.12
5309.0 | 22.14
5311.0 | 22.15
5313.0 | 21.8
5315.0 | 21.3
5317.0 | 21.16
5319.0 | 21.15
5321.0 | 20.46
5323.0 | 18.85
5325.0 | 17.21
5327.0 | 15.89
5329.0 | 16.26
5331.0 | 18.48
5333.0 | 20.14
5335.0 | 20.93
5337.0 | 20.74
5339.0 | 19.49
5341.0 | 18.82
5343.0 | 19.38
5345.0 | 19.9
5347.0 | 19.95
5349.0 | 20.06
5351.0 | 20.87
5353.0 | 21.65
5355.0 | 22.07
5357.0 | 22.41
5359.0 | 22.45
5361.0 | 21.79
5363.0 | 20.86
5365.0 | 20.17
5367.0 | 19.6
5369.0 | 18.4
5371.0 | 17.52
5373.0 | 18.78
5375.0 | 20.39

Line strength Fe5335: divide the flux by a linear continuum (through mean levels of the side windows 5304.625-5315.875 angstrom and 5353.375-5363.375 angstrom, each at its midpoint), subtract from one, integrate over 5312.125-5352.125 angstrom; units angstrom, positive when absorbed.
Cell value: 4.18 angstrom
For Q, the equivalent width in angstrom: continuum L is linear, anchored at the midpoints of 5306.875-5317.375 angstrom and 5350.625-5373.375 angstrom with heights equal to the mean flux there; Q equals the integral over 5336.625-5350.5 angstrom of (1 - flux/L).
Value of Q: 0.8 angstrom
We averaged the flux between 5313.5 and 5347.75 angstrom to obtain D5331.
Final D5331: 19.4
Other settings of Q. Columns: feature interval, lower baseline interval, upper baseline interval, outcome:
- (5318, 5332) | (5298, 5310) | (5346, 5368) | 1.7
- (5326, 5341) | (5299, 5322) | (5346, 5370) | 1.5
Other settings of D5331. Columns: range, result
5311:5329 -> 19.7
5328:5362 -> 20.3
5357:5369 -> 20.9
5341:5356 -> 20.4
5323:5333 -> 17.5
